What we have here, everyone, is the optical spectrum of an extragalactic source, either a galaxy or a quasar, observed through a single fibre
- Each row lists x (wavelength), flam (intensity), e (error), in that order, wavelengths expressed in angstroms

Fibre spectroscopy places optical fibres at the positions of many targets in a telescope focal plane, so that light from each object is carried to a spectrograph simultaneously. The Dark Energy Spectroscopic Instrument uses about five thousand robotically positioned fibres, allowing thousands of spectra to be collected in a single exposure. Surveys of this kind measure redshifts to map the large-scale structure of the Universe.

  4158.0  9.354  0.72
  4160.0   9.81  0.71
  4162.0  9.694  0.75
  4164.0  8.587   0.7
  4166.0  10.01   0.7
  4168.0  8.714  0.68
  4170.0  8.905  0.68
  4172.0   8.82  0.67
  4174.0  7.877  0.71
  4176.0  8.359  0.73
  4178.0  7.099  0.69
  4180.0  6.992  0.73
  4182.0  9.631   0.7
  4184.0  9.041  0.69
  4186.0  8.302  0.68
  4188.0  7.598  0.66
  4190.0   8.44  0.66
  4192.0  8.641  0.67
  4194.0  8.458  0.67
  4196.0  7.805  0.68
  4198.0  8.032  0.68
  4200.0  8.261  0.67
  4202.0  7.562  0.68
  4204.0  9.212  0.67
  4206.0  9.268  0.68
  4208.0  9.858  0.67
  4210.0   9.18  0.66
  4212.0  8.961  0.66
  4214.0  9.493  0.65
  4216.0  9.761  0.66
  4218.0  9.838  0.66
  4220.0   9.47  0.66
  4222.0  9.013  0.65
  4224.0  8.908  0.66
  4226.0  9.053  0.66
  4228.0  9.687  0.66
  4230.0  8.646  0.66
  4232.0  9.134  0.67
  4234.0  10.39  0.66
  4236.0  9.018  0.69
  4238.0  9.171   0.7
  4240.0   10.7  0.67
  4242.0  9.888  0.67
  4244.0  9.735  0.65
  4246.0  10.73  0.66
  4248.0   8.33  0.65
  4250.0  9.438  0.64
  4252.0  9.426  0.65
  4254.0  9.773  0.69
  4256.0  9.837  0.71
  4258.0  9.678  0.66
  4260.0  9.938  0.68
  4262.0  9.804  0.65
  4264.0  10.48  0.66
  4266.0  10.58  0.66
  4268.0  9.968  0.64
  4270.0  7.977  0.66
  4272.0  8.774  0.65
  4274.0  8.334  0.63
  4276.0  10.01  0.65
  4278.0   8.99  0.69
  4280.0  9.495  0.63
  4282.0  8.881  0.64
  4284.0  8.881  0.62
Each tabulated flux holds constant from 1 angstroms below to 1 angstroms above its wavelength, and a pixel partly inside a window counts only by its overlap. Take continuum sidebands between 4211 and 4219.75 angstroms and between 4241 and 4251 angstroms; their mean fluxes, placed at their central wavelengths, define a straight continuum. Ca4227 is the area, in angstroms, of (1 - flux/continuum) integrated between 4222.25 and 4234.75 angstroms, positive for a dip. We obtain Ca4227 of 0.4 angstroms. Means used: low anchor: 9.51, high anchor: 9.62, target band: 9.26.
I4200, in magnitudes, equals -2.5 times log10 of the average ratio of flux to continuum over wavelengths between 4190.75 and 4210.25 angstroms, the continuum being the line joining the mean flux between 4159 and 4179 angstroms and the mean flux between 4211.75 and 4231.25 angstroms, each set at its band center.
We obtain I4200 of 0.06 mag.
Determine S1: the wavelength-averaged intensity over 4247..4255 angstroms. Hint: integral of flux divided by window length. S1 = 9.24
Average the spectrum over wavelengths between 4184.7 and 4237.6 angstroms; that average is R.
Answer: 8.93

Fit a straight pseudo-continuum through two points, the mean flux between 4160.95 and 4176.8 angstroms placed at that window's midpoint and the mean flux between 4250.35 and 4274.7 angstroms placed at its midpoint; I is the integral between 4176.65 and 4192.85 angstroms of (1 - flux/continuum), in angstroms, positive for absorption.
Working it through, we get 1.4 angstroms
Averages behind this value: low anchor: 8.88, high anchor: 9.56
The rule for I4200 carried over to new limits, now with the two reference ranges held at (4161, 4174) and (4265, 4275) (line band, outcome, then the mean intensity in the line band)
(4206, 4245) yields -0.045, 9.46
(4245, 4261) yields -0.062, 9.64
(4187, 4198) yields 0.111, 8.17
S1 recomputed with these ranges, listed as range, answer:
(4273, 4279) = 9.11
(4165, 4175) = 8.87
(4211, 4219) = 9.51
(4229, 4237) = 9.3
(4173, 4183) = 7.99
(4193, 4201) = 8.14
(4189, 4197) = 8.34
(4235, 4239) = 9.09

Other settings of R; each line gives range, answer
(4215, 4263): 9.56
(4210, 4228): 9.33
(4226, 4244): 9.56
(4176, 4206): 8.26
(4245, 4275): 9.54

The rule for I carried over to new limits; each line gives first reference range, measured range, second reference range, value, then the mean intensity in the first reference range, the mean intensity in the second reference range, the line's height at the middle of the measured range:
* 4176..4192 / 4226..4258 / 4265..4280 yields -2.5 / 8.2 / 9.25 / 8.89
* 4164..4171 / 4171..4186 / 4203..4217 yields 1.5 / 9.12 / 9.39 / 9.19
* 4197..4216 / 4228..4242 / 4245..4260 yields -0.3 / 8.92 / 9.62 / 9.35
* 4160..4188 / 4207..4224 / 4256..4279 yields -0.7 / 8.62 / 9.52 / 9.02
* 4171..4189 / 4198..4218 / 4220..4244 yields -0.4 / 8.19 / 9.43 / 8.86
